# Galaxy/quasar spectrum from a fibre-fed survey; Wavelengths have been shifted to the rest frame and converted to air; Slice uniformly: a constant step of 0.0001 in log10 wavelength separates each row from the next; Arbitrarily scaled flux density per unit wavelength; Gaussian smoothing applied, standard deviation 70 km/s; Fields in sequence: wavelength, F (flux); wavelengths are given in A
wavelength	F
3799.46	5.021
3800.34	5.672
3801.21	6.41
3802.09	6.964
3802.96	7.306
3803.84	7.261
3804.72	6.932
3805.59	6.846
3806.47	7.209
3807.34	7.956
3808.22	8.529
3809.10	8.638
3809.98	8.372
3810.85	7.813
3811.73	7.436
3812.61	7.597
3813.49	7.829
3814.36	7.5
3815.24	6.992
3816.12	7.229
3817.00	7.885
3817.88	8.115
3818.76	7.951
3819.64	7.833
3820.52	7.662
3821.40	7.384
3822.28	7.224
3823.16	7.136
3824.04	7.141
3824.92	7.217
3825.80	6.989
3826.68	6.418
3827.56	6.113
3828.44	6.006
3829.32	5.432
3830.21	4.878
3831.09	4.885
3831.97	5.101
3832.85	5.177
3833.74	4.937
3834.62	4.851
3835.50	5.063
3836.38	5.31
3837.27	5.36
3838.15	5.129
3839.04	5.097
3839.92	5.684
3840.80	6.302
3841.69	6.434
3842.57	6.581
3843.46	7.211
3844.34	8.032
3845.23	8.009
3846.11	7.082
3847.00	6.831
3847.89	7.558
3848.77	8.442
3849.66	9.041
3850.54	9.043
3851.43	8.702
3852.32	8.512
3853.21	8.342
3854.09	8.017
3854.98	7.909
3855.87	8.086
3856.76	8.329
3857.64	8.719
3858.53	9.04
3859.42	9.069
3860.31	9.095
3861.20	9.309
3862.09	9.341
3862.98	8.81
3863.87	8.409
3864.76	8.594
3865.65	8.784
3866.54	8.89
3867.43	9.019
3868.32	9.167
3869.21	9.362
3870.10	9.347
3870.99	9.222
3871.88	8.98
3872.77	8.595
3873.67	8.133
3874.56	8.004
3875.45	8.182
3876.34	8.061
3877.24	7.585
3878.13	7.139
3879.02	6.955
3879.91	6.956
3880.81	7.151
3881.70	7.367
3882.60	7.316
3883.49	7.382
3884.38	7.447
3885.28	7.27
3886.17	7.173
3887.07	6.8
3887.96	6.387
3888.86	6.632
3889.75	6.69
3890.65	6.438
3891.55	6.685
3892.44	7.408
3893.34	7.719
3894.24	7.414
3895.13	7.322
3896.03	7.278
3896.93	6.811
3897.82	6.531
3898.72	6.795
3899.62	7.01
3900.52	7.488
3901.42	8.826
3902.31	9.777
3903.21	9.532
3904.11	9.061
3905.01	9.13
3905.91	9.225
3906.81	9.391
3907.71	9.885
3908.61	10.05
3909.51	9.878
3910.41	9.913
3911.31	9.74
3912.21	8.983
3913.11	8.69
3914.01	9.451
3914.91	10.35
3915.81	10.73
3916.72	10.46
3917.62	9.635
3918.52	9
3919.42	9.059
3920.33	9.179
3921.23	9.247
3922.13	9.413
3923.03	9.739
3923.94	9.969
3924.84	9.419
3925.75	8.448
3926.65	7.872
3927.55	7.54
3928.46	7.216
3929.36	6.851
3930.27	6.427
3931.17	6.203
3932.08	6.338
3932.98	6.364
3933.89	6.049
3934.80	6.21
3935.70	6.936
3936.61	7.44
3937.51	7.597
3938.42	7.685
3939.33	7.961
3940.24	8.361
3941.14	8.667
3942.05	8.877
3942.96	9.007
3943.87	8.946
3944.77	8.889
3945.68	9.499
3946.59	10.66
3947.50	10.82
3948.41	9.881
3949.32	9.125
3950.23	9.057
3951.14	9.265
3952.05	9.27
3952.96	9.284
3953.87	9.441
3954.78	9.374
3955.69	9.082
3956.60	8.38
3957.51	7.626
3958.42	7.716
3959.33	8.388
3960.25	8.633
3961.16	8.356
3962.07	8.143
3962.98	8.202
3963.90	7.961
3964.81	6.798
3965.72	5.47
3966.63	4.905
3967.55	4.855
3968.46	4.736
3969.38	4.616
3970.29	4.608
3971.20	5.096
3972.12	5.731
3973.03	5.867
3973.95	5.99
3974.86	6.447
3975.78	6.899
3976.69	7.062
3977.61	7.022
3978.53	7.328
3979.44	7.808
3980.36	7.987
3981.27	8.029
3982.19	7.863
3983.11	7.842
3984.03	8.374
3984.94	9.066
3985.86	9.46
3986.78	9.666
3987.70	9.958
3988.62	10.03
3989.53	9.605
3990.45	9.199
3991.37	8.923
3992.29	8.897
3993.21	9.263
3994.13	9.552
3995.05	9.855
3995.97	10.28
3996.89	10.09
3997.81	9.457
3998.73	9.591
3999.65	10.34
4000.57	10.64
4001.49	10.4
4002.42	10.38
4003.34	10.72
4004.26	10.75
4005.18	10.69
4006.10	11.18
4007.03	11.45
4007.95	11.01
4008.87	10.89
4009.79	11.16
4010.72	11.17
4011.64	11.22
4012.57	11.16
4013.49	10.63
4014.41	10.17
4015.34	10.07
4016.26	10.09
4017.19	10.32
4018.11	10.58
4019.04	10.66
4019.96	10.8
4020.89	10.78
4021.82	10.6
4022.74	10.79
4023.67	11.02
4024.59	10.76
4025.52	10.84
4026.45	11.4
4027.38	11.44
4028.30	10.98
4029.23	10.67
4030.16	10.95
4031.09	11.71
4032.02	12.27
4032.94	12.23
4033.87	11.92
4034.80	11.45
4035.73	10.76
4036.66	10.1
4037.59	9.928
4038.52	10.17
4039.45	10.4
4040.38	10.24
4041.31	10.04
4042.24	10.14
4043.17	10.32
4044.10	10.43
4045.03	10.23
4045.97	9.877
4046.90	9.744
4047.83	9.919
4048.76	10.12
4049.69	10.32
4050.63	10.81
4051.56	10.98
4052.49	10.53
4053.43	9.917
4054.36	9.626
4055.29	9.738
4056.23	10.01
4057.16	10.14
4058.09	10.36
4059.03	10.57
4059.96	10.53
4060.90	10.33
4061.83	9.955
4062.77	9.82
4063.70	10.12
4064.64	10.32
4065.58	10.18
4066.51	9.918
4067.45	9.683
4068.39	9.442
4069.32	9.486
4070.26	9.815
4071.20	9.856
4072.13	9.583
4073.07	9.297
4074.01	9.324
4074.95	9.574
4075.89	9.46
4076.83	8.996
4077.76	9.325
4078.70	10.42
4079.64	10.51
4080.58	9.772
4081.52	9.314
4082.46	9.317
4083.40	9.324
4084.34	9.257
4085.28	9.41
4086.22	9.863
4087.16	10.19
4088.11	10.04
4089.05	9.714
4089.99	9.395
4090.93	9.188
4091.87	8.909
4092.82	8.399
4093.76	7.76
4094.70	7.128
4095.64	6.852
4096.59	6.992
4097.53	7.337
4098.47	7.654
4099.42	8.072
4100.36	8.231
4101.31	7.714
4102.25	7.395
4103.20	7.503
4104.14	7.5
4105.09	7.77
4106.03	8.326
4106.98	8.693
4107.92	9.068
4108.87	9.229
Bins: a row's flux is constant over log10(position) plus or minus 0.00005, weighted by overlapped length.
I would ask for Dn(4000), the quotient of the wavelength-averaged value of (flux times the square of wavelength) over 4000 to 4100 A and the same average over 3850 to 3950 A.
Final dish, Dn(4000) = 1.3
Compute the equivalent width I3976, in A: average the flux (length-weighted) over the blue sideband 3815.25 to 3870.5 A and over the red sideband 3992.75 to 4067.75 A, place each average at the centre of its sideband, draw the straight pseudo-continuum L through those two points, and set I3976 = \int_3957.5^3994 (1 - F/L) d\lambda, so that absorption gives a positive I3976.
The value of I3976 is 7.9 A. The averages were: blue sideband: 7.4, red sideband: 10.5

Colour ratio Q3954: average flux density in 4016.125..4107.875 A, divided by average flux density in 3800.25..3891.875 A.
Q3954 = 1.32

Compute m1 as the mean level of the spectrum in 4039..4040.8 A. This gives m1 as 10.3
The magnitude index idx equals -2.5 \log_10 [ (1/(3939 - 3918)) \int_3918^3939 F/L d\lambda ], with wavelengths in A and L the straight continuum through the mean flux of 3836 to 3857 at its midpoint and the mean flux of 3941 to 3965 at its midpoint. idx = 0.09 mag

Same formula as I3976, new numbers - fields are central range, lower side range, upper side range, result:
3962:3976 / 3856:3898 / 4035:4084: 4.7 A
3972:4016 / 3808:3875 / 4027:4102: -1.2 A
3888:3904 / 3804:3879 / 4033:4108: 1.1 A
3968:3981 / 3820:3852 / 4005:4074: 4.2 A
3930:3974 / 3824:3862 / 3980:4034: 7.2 A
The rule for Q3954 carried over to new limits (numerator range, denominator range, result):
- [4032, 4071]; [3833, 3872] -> 1.32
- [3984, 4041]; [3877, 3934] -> 1.29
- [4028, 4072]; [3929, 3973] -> 1.35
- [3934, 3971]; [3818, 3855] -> 1.18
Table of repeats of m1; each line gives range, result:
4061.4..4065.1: 10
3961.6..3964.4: 8.08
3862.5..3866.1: 8.65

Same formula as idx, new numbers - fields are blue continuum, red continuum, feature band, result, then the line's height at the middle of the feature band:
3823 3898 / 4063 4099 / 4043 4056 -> -0.14 mag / 8.97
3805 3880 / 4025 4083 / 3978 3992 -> 0.08 mag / 9.36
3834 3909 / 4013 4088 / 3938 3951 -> -0.04 mag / 8.8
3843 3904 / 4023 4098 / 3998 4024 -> -0.13 mag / 9.44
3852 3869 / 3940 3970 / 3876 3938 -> 0.06 mag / 8.48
